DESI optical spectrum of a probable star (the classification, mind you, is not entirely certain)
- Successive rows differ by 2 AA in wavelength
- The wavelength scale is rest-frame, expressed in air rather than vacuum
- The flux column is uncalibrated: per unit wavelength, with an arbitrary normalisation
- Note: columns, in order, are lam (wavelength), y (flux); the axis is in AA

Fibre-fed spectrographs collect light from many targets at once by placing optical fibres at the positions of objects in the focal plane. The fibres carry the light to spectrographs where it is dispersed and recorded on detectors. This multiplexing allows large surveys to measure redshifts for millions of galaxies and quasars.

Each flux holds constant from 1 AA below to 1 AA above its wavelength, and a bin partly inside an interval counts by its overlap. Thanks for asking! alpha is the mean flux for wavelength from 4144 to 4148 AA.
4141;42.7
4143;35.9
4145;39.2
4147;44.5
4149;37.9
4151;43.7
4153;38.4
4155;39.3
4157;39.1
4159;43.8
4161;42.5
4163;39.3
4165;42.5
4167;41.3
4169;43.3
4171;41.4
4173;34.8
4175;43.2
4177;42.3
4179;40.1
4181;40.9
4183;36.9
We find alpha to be 41.9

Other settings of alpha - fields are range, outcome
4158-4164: 41.9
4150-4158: 40.1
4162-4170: 41.6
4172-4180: 40.1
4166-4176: 40.8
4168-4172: 42.3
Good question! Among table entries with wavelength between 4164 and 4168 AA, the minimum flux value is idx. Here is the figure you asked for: 41.3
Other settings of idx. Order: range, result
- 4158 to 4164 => 39.3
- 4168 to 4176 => 34.8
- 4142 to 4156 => 35.9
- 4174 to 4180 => 40.1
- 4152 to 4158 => 38.4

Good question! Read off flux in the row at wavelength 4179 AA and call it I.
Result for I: 40.1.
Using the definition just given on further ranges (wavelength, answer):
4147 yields 44.5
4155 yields 39.3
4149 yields 37.9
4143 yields 35.9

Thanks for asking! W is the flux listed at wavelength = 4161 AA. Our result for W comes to 42.5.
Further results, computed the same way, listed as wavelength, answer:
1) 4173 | 34.8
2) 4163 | 39.3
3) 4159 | 43.8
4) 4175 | 43.2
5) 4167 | 41.3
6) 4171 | 41.4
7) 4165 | 42.5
